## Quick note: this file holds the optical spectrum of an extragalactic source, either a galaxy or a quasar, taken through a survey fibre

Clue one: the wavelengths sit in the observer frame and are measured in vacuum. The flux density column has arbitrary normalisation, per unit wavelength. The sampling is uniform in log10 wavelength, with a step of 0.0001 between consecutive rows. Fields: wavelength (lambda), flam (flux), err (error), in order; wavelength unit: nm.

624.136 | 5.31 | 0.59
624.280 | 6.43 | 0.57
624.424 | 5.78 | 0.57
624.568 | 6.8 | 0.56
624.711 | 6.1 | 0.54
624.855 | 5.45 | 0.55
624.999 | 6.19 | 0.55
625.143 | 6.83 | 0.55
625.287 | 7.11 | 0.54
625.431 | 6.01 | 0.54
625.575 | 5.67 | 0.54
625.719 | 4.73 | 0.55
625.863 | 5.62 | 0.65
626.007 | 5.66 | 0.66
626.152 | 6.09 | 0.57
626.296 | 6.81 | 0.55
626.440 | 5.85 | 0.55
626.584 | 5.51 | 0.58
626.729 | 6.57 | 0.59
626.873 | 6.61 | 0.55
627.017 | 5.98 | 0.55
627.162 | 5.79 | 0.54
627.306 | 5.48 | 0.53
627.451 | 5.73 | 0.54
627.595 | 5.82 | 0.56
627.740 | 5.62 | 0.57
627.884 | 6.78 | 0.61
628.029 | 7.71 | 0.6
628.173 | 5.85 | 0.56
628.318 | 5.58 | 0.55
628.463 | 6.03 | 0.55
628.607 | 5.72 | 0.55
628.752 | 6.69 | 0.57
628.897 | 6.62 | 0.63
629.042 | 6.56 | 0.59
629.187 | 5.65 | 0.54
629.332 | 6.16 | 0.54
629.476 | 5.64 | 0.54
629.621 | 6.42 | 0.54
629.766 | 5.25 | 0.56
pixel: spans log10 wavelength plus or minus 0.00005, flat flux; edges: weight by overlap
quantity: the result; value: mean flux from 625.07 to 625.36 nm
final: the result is 6.96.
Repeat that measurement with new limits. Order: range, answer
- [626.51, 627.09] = 6.16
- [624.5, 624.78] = 6.47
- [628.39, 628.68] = 5.88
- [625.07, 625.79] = 6.07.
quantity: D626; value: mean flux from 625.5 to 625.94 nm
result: 5.35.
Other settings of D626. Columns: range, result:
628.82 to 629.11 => 6.58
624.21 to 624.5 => 6.1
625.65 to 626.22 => 5.52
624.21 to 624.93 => 6.11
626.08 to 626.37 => 6.46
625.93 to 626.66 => 5.98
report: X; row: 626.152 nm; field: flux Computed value 6.09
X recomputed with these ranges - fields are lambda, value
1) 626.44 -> 5.85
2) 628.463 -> 6.03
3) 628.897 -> 6.62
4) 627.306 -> 5.48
